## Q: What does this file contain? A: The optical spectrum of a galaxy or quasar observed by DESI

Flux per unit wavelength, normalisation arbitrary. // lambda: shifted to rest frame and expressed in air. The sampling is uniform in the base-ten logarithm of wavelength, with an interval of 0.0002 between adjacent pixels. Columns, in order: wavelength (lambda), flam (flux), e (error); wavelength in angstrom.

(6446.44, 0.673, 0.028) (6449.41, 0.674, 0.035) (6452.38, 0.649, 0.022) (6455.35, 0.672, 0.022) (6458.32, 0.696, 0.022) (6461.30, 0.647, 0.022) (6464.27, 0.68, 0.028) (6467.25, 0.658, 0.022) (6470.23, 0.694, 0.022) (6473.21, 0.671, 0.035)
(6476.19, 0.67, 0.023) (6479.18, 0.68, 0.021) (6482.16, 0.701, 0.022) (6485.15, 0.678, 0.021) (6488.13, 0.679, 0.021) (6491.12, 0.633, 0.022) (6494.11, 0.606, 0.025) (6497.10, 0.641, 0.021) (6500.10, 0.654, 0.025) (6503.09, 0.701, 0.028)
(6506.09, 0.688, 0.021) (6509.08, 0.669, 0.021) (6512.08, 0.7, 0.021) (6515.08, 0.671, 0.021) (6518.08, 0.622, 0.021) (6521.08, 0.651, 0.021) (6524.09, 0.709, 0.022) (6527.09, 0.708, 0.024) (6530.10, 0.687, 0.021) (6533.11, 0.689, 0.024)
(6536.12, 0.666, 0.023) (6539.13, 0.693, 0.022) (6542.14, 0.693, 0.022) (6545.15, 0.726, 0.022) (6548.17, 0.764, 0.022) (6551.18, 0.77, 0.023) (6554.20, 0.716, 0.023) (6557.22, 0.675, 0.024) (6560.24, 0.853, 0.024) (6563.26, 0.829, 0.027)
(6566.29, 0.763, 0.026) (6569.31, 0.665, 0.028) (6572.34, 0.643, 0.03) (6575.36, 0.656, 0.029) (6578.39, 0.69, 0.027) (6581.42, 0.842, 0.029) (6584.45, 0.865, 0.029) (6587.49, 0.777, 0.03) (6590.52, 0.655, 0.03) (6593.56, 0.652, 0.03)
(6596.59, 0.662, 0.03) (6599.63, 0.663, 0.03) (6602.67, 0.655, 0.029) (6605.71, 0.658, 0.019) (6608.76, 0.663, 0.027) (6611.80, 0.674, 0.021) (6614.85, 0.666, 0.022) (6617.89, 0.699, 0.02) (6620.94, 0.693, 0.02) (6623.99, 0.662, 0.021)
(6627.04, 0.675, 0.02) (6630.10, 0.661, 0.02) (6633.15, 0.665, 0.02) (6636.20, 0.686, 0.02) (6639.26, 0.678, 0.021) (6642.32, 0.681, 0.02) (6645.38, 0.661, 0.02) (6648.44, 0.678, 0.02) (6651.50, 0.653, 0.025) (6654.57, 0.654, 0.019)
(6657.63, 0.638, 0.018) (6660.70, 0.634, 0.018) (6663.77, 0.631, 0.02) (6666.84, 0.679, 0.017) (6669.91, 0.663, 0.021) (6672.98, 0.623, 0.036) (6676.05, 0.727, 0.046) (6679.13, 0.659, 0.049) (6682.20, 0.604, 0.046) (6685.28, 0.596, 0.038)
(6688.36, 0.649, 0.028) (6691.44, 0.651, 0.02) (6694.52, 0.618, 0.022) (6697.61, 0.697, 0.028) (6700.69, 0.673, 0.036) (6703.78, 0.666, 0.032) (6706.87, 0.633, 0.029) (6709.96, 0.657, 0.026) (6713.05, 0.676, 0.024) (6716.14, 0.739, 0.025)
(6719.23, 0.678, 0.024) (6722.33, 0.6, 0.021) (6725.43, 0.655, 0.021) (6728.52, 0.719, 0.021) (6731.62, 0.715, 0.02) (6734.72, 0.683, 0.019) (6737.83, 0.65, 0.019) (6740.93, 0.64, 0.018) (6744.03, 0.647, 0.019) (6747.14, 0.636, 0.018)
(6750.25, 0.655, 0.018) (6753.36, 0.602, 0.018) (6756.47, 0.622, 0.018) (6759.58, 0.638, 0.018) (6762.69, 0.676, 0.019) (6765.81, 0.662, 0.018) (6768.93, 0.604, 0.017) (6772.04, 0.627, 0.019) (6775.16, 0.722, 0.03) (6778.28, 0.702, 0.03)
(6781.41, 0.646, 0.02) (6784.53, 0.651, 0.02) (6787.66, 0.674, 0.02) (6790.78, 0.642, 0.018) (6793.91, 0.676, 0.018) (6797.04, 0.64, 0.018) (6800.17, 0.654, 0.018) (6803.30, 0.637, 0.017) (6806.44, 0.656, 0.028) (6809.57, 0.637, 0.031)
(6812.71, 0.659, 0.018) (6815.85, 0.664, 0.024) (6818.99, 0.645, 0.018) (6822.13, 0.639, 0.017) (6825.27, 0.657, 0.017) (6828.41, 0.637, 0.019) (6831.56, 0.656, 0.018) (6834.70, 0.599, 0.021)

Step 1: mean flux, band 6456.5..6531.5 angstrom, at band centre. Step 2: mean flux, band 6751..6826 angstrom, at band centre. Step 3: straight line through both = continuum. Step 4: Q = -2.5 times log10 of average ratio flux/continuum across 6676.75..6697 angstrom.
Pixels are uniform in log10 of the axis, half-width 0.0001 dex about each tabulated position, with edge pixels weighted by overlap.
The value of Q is 0.04 mag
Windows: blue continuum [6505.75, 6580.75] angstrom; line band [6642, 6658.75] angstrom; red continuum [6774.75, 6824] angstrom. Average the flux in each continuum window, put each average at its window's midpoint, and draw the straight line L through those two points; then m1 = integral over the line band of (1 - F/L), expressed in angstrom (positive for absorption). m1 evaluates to 0.6 angstrom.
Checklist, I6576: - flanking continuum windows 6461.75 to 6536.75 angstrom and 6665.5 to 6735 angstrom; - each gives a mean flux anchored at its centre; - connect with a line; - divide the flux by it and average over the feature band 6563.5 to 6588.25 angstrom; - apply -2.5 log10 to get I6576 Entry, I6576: -0.11 mag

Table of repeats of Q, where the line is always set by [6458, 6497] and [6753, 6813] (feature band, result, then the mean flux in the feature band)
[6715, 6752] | -0.02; 0.667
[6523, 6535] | -0.05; 0.697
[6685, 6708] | 0.01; 0.651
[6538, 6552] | -0.10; 0.729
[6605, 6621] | -0.02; 0.675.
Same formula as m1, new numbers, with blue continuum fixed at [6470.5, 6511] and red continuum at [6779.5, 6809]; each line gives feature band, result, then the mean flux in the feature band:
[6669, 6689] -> 0.4 angstrom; 0.645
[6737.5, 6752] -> 0.2 angstrom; 0.645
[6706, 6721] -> -0.5 angstrom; 0.678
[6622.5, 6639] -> -0.2 angstrom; 0.67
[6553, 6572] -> -2.3 angstrom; 0.744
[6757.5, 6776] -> 0.1 angstrom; 0.651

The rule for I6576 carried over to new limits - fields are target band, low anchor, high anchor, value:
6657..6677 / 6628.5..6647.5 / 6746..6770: 0.01 mag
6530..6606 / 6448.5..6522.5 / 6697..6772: -0.08 mag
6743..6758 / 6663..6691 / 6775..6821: 0.04 mag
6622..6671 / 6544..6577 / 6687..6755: 0.05 mag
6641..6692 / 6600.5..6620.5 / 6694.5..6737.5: 0.03 mag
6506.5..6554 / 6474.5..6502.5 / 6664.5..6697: -0.06 mag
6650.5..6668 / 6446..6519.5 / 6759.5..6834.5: 0.02 mag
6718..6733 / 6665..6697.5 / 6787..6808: -0.04 mag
